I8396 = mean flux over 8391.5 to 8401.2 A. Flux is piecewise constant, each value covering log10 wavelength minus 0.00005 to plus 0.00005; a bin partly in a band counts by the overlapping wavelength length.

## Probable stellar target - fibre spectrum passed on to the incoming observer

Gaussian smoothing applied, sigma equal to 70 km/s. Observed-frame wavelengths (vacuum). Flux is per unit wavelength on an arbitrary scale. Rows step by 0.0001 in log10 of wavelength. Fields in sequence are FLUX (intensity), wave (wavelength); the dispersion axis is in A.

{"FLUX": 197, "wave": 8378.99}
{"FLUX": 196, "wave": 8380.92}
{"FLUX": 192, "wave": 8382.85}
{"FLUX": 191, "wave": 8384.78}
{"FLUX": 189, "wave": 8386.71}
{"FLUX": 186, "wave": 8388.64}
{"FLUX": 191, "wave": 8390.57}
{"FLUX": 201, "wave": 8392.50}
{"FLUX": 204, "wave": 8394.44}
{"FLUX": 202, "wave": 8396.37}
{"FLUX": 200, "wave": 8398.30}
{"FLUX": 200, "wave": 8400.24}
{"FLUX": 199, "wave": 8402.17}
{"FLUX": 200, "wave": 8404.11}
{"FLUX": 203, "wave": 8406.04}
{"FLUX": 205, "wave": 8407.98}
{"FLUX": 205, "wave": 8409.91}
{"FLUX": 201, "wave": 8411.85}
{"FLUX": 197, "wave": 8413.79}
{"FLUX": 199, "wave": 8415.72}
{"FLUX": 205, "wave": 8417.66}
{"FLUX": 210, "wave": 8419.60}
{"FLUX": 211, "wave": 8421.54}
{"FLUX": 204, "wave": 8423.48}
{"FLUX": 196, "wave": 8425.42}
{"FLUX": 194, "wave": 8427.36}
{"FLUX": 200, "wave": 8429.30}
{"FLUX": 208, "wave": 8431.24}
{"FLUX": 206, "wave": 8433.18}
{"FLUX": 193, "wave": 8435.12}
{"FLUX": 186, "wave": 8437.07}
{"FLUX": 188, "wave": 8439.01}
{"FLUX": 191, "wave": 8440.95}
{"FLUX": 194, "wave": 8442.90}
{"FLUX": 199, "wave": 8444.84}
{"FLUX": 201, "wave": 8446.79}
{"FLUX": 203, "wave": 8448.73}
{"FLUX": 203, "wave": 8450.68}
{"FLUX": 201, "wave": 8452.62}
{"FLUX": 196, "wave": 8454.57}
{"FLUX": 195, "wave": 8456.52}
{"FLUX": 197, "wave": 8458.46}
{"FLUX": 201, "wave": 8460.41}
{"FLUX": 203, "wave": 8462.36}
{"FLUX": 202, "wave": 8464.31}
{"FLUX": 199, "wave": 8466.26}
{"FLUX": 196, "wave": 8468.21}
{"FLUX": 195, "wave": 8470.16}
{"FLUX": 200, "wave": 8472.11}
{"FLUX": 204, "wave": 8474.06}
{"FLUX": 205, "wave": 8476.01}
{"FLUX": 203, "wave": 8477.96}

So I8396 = 201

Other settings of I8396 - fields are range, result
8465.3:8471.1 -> 197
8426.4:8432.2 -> 201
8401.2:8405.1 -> 200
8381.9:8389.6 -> 190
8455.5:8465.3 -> 200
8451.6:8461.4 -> 198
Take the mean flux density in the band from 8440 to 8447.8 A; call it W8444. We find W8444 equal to 196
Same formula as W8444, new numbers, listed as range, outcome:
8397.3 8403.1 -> 200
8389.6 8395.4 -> 199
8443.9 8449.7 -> 201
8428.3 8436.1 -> 202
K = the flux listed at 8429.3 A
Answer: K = 200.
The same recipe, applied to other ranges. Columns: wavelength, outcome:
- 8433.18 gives 206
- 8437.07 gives 186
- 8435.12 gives 193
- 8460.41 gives 201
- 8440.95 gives 191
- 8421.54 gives 211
